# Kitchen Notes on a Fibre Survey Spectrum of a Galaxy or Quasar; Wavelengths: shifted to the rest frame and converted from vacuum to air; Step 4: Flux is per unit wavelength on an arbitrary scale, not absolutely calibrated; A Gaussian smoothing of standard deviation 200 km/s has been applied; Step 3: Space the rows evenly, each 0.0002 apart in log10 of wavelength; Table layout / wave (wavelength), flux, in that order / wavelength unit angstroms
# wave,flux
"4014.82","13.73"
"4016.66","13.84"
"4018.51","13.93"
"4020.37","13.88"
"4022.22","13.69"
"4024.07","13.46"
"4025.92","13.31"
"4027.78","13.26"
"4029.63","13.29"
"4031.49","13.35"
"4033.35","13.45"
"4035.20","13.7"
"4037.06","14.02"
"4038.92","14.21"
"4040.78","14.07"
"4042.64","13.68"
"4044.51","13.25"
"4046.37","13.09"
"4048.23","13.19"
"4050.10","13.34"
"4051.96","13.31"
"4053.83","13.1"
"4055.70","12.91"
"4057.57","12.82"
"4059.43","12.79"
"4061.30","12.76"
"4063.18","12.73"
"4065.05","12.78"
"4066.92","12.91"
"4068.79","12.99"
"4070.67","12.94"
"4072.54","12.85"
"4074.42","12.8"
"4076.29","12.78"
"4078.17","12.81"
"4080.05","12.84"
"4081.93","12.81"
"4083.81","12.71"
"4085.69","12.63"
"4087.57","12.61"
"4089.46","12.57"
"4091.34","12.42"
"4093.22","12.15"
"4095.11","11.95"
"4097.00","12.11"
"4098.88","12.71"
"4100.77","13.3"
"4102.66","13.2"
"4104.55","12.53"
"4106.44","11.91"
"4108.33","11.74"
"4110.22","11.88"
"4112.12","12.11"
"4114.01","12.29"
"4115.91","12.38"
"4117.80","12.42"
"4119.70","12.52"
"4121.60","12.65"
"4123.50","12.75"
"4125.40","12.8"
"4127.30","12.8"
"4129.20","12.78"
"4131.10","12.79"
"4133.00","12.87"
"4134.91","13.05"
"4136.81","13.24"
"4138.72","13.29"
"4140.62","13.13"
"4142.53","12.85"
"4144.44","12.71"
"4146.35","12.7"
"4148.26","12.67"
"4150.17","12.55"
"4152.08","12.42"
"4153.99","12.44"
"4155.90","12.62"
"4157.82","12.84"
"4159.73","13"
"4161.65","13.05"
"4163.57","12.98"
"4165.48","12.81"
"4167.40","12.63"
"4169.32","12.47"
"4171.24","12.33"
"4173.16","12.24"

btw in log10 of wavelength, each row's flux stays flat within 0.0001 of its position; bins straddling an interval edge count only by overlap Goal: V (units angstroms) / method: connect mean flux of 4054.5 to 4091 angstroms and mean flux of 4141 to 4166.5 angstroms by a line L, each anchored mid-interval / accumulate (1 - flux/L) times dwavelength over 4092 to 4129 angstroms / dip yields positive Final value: 1.0 angstroms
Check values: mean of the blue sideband 12.8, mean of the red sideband 12.8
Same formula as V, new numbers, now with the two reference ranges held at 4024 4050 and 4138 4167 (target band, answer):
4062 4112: 2.3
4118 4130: 0.3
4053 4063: 0.4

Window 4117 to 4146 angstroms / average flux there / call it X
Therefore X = 12.8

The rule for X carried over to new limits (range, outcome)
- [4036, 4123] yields 12.8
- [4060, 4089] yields 12.8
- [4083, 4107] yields 12.5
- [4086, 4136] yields 12.5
